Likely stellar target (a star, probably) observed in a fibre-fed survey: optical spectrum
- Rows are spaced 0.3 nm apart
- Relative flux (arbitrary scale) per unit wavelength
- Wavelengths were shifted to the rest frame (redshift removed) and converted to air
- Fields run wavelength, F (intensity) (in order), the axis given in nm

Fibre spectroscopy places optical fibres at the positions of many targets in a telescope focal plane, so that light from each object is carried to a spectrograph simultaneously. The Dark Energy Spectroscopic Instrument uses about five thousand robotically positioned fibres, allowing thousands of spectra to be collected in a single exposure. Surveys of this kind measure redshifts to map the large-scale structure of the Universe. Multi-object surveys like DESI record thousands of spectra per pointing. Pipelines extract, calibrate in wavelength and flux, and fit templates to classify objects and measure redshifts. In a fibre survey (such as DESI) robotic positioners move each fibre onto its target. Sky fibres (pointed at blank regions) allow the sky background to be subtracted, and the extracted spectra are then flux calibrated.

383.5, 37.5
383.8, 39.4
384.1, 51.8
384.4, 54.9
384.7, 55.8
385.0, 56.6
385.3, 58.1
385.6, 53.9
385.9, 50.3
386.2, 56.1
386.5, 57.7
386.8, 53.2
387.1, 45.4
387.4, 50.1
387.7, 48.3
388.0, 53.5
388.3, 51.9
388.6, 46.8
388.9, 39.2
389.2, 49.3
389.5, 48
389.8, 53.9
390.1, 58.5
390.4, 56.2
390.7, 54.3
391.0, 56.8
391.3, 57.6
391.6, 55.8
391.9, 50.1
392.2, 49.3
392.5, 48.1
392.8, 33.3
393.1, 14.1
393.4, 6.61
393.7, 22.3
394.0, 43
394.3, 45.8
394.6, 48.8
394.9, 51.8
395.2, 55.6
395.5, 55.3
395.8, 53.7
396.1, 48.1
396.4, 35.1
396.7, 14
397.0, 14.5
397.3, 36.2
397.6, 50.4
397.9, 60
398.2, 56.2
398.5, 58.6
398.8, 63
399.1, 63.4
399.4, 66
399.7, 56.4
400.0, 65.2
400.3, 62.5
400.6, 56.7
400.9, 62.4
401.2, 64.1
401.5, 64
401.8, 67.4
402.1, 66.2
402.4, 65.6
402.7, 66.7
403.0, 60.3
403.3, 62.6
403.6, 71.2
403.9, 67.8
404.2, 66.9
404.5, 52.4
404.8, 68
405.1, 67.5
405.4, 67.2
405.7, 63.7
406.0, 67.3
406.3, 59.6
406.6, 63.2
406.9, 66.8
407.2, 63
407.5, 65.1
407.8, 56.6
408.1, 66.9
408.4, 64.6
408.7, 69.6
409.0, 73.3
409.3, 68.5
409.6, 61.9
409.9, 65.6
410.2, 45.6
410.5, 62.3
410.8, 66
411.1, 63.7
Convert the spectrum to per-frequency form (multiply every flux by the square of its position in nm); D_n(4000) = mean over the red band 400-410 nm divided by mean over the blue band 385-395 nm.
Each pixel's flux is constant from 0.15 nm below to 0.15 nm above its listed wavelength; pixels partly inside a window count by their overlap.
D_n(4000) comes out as 1.47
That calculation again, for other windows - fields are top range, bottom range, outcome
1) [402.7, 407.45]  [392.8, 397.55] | 1.86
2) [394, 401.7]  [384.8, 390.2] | 1.07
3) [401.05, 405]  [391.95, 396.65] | 1.68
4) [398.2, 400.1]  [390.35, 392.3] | 1.18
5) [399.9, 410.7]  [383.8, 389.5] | 1.37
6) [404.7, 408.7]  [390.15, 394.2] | 1.64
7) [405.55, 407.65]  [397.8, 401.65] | 1.08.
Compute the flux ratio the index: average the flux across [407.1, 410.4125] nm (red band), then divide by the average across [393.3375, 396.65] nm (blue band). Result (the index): 1.50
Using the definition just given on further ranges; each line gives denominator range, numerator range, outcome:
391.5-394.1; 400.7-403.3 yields 1.82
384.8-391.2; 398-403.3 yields 1.20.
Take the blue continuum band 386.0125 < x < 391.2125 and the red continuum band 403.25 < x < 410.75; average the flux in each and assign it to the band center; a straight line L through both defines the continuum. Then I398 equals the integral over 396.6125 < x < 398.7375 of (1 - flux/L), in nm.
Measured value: 0.55 nm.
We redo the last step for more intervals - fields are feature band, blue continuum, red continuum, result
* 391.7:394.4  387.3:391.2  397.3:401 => 0.961 nm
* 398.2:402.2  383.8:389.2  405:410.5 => -0.187 nm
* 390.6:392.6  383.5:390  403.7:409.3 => 0.041 nm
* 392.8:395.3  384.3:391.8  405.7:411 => 0.925 nm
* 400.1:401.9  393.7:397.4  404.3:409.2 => -0.348 nm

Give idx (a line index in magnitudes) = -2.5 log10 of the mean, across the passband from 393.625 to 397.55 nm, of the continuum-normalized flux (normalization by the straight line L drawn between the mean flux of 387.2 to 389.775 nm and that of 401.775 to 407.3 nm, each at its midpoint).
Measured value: 0.334 mag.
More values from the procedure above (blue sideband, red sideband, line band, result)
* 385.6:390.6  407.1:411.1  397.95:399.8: -0.05 mag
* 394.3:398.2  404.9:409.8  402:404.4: -0.15 mag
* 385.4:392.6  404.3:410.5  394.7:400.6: 0.13 mag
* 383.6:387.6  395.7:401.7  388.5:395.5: 0.15 mag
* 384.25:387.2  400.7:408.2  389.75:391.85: 0.02 mag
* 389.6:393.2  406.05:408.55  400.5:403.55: -0.09 mag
